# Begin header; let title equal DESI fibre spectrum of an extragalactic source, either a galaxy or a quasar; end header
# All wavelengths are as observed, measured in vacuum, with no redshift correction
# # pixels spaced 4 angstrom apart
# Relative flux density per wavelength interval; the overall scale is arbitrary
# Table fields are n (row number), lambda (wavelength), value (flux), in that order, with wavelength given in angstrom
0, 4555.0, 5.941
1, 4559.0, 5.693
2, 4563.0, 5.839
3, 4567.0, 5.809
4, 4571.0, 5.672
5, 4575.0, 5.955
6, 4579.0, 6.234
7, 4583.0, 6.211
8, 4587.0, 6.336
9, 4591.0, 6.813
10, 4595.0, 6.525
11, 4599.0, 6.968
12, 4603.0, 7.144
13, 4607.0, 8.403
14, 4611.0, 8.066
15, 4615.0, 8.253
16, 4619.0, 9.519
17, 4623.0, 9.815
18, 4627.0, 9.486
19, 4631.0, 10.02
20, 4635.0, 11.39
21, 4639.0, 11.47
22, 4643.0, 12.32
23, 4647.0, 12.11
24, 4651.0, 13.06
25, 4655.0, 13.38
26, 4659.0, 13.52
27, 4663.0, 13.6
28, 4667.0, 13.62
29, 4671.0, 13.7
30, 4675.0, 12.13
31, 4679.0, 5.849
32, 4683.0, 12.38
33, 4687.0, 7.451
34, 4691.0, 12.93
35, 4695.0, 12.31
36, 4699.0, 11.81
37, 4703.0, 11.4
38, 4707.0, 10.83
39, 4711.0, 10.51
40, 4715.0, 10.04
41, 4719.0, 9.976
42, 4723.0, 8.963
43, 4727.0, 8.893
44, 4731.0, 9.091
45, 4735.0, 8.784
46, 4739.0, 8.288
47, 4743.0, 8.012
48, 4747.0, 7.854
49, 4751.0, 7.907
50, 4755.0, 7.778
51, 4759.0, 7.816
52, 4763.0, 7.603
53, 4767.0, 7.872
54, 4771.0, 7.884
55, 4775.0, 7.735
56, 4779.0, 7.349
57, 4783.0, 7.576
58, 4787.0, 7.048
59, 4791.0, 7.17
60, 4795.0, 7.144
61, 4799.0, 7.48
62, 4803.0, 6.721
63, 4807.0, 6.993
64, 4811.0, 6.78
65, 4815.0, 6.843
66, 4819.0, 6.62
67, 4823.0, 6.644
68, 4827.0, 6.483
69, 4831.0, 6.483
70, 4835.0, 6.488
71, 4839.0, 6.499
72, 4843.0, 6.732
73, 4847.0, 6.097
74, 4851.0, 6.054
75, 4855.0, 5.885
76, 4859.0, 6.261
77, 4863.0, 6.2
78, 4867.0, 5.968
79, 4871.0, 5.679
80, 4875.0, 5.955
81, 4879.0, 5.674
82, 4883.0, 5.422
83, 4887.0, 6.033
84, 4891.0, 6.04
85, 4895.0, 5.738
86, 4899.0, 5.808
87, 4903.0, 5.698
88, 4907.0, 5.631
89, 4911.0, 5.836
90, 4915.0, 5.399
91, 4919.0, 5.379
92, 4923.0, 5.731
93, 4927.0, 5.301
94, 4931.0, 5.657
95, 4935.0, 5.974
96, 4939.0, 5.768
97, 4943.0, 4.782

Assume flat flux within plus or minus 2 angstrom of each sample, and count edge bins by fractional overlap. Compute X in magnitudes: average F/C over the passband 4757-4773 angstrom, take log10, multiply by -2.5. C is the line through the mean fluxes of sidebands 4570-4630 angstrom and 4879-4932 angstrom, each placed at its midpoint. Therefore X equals -0.20 mag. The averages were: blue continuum 7.5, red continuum 5.67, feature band 7.79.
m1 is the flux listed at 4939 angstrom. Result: 5.768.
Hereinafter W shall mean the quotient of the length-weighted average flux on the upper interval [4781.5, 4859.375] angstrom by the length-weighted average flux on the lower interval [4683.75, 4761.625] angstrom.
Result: 0.70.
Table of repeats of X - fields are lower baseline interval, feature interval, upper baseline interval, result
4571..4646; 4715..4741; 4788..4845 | -0.212 mag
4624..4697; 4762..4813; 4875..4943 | 0.175 mag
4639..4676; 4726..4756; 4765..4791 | 0.111 mag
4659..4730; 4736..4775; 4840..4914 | 0.177 mag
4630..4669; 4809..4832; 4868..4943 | 0.194 mag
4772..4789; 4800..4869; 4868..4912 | 0.026 mag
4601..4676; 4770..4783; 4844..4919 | 0.068 mag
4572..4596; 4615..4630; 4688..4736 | -0.244 mag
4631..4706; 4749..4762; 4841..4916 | 0.198 mag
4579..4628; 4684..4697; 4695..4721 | -0.067 mag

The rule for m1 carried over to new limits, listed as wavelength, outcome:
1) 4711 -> 10.51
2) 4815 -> 6.843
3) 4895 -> 5.738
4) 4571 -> 5.672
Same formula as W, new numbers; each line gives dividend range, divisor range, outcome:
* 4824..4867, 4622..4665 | 0.53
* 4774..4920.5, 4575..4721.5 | 0.63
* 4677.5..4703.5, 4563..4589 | 1.77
